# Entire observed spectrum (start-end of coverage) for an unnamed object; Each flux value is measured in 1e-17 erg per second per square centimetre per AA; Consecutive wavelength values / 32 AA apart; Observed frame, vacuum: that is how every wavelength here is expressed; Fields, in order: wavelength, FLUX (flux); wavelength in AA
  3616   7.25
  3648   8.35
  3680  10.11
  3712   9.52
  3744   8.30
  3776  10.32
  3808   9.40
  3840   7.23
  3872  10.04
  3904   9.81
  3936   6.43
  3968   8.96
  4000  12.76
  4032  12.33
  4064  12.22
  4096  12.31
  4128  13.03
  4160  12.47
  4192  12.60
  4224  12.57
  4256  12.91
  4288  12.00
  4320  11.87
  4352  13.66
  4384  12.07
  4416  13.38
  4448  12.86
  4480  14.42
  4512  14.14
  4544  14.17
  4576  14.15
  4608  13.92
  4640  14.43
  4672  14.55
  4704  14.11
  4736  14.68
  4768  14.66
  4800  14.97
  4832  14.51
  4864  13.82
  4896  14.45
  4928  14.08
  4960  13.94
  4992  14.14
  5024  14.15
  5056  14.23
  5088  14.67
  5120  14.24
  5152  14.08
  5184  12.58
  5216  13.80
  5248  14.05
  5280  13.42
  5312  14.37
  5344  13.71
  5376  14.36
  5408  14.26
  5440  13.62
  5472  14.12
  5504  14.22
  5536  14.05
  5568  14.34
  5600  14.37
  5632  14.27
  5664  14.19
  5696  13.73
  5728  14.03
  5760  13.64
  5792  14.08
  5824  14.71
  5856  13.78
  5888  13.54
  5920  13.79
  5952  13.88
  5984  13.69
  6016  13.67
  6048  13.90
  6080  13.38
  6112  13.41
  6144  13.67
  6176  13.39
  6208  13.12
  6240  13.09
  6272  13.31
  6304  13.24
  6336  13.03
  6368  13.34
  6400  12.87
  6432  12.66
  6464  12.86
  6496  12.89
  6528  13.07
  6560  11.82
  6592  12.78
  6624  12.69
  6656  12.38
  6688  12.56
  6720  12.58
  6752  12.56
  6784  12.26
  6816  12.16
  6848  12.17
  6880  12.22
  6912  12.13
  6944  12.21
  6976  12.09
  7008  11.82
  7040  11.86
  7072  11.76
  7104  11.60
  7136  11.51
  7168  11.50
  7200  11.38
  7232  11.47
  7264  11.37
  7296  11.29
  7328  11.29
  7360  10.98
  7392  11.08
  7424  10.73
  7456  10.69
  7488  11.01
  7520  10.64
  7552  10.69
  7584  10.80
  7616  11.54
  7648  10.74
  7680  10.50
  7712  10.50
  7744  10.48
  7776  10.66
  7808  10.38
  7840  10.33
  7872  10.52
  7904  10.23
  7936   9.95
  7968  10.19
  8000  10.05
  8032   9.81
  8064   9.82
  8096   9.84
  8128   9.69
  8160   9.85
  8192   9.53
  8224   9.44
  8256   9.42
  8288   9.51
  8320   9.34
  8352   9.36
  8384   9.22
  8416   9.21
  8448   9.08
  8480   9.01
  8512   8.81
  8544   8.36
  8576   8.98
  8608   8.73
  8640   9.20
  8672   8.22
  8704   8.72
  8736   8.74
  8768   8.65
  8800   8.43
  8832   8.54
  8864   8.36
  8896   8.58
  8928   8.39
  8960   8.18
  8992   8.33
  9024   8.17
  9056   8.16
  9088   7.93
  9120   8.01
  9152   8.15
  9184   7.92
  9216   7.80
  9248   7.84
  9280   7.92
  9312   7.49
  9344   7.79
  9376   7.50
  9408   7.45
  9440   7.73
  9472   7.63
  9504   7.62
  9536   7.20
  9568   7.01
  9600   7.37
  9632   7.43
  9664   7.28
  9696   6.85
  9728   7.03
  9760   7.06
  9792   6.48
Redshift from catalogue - 0.00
